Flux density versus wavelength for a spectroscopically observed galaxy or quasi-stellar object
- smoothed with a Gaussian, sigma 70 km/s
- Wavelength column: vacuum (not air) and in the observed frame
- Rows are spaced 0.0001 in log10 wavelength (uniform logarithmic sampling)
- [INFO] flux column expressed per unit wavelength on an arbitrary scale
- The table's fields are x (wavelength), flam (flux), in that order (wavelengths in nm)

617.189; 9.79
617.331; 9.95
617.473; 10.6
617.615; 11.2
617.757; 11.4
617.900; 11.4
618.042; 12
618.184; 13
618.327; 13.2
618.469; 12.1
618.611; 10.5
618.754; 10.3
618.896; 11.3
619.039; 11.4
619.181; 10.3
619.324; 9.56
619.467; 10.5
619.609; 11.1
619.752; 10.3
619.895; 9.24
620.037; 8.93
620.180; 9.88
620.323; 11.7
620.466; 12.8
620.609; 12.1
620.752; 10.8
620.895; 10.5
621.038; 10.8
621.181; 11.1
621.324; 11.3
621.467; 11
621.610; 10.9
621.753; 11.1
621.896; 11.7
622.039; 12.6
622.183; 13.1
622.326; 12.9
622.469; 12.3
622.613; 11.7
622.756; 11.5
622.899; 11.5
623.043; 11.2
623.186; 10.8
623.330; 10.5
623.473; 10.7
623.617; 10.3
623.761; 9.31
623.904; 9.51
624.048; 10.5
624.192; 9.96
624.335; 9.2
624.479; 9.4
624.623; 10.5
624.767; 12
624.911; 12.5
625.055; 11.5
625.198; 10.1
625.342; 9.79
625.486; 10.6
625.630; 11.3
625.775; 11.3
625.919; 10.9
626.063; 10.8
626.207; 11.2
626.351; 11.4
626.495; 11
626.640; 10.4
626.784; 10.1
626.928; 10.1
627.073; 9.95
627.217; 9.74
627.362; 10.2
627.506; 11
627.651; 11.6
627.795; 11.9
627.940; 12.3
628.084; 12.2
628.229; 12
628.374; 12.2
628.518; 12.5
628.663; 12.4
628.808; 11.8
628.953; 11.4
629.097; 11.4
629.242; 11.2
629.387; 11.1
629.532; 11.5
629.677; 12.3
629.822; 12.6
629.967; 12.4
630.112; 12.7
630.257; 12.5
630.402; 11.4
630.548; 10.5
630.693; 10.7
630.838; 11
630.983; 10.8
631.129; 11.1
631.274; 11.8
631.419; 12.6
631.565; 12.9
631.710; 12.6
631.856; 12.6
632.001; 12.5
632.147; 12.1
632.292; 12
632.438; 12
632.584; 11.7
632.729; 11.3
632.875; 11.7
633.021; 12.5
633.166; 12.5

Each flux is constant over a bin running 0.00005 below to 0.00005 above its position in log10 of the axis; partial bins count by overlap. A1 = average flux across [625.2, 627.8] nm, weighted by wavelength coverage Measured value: 10.7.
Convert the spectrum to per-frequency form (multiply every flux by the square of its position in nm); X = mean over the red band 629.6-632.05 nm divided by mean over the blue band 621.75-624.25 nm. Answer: 1.1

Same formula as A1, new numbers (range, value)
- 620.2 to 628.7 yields 11.1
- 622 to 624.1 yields 11.2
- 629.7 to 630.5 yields 12.3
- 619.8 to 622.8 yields 11.3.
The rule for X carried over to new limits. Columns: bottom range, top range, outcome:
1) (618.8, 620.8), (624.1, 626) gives 1.02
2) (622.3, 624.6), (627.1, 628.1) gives 1.06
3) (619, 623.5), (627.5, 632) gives 1.10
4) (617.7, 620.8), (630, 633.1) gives 1.11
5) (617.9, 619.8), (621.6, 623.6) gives 1.05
